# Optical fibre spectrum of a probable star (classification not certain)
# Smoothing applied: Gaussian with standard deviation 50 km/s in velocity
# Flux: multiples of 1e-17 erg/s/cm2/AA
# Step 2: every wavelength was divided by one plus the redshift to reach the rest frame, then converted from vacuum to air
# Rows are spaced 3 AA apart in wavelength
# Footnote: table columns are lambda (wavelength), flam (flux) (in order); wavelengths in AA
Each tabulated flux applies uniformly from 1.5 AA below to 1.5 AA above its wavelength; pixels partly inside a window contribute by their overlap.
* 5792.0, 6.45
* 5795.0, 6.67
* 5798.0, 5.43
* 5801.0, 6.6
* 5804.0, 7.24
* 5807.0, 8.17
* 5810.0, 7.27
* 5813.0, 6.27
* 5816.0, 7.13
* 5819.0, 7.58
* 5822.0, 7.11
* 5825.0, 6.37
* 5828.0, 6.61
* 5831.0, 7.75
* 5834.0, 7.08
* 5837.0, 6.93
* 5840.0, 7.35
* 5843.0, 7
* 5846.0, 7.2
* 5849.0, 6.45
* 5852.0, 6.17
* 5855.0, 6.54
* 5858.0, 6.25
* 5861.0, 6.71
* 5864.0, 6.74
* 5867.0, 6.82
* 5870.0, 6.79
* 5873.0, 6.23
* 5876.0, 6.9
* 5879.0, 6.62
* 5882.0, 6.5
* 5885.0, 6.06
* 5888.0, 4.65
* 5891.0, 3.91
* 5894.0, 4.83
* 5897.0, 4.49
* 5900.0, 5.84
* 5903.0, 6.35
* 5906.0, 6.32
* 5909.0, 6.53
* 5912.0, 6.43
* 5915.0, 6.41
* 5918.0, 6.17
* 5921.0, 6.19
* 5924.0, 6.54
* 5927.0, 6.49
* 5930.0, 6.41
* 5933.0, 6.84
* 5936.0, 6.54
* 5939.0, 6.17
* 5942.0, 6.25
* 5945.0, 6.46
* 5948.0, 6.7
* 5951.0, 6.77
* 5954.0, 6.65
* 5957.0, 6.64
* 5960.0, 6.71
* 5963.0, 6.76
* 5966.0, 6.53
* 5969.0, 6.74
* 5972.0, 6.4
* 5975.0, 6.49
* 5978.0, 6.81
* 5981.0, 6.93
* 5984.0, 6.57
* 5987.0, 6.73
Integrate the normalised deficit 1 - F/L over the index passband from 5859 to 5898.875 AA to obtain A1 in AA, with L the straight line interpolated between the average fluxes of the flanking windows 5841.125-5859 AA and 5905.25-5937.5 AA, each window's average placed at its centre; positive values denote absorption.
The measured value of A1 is 3.7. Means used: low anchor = 6.63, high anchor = 6.45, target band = 5.95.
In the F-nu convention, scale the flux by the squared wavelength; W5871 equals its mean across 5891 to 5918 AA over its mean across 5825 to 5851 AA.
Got 0.85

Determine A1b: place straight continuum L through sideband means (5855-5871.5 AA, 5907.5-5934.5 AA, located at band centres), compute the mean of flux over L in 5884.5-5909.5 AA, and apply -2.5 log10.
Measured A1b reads 0.21 mag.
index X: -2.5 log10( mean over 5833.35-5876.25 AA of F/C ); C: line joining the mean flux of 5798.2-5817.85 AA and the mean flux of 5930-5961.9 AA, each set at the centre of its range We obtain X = 0.02 mag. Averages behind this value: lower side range 7.01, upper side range 6.57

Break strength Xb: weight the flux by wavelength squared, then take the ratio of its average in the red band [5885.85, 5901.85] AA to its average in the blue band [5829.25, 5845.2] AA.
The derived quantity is 0.7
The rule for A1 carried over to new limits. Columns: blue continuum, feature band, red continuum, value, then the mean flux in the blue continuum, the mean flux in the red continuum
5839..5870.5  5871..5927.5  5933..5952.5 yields 5.48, 6.72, 6.51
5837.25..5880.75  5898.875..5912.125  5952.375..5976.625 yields 0.74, 6.7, 6.62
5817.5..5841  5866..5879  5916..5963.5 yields 0.36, 7.09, 6.51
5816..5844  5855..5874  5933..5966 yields 0.95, 7.09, 6.58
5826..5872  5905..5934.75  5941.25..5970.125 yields 1.14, 6.81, 6.63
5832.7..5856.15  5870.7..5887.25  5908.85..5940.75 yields 0.66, 6.84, 6.42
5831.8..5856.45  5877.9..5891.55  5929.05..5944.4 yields 2.15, 6.87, 6.44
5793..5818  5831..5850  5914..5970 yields -0.86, 6.85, 6.52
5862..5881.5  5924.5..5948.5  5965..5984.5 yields 0.65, 6.67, 6.64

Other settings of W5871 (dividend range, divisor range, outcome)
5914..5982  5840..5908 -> 1.09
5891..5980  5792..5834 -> 0.95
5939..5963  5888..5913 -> 1.21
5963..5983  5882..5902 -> 1.34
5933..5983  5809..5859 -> 1.00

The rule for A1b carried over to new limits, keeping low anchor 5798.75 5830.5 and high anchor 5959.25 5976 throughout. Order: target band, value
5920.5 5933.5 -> 0.04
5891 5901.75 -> 0.35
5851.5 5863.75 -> 0.07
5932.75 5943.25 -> 0.05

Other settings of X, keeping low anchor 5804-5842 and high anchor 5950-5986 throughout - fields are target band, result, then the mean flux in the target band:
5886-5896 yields 0.456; 4.54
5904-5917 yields 0.073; 6.41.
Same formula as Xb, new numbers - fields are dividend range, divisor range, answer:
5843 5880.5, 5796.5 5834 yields 0.97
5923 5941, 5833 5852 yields 0.96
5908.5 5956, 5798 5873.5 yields 0.97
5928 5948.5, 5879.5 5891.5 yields 1.20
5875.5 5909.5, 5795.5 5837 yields 0.84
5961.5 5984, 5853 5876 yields 1.05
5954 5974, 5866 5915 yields 1.14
